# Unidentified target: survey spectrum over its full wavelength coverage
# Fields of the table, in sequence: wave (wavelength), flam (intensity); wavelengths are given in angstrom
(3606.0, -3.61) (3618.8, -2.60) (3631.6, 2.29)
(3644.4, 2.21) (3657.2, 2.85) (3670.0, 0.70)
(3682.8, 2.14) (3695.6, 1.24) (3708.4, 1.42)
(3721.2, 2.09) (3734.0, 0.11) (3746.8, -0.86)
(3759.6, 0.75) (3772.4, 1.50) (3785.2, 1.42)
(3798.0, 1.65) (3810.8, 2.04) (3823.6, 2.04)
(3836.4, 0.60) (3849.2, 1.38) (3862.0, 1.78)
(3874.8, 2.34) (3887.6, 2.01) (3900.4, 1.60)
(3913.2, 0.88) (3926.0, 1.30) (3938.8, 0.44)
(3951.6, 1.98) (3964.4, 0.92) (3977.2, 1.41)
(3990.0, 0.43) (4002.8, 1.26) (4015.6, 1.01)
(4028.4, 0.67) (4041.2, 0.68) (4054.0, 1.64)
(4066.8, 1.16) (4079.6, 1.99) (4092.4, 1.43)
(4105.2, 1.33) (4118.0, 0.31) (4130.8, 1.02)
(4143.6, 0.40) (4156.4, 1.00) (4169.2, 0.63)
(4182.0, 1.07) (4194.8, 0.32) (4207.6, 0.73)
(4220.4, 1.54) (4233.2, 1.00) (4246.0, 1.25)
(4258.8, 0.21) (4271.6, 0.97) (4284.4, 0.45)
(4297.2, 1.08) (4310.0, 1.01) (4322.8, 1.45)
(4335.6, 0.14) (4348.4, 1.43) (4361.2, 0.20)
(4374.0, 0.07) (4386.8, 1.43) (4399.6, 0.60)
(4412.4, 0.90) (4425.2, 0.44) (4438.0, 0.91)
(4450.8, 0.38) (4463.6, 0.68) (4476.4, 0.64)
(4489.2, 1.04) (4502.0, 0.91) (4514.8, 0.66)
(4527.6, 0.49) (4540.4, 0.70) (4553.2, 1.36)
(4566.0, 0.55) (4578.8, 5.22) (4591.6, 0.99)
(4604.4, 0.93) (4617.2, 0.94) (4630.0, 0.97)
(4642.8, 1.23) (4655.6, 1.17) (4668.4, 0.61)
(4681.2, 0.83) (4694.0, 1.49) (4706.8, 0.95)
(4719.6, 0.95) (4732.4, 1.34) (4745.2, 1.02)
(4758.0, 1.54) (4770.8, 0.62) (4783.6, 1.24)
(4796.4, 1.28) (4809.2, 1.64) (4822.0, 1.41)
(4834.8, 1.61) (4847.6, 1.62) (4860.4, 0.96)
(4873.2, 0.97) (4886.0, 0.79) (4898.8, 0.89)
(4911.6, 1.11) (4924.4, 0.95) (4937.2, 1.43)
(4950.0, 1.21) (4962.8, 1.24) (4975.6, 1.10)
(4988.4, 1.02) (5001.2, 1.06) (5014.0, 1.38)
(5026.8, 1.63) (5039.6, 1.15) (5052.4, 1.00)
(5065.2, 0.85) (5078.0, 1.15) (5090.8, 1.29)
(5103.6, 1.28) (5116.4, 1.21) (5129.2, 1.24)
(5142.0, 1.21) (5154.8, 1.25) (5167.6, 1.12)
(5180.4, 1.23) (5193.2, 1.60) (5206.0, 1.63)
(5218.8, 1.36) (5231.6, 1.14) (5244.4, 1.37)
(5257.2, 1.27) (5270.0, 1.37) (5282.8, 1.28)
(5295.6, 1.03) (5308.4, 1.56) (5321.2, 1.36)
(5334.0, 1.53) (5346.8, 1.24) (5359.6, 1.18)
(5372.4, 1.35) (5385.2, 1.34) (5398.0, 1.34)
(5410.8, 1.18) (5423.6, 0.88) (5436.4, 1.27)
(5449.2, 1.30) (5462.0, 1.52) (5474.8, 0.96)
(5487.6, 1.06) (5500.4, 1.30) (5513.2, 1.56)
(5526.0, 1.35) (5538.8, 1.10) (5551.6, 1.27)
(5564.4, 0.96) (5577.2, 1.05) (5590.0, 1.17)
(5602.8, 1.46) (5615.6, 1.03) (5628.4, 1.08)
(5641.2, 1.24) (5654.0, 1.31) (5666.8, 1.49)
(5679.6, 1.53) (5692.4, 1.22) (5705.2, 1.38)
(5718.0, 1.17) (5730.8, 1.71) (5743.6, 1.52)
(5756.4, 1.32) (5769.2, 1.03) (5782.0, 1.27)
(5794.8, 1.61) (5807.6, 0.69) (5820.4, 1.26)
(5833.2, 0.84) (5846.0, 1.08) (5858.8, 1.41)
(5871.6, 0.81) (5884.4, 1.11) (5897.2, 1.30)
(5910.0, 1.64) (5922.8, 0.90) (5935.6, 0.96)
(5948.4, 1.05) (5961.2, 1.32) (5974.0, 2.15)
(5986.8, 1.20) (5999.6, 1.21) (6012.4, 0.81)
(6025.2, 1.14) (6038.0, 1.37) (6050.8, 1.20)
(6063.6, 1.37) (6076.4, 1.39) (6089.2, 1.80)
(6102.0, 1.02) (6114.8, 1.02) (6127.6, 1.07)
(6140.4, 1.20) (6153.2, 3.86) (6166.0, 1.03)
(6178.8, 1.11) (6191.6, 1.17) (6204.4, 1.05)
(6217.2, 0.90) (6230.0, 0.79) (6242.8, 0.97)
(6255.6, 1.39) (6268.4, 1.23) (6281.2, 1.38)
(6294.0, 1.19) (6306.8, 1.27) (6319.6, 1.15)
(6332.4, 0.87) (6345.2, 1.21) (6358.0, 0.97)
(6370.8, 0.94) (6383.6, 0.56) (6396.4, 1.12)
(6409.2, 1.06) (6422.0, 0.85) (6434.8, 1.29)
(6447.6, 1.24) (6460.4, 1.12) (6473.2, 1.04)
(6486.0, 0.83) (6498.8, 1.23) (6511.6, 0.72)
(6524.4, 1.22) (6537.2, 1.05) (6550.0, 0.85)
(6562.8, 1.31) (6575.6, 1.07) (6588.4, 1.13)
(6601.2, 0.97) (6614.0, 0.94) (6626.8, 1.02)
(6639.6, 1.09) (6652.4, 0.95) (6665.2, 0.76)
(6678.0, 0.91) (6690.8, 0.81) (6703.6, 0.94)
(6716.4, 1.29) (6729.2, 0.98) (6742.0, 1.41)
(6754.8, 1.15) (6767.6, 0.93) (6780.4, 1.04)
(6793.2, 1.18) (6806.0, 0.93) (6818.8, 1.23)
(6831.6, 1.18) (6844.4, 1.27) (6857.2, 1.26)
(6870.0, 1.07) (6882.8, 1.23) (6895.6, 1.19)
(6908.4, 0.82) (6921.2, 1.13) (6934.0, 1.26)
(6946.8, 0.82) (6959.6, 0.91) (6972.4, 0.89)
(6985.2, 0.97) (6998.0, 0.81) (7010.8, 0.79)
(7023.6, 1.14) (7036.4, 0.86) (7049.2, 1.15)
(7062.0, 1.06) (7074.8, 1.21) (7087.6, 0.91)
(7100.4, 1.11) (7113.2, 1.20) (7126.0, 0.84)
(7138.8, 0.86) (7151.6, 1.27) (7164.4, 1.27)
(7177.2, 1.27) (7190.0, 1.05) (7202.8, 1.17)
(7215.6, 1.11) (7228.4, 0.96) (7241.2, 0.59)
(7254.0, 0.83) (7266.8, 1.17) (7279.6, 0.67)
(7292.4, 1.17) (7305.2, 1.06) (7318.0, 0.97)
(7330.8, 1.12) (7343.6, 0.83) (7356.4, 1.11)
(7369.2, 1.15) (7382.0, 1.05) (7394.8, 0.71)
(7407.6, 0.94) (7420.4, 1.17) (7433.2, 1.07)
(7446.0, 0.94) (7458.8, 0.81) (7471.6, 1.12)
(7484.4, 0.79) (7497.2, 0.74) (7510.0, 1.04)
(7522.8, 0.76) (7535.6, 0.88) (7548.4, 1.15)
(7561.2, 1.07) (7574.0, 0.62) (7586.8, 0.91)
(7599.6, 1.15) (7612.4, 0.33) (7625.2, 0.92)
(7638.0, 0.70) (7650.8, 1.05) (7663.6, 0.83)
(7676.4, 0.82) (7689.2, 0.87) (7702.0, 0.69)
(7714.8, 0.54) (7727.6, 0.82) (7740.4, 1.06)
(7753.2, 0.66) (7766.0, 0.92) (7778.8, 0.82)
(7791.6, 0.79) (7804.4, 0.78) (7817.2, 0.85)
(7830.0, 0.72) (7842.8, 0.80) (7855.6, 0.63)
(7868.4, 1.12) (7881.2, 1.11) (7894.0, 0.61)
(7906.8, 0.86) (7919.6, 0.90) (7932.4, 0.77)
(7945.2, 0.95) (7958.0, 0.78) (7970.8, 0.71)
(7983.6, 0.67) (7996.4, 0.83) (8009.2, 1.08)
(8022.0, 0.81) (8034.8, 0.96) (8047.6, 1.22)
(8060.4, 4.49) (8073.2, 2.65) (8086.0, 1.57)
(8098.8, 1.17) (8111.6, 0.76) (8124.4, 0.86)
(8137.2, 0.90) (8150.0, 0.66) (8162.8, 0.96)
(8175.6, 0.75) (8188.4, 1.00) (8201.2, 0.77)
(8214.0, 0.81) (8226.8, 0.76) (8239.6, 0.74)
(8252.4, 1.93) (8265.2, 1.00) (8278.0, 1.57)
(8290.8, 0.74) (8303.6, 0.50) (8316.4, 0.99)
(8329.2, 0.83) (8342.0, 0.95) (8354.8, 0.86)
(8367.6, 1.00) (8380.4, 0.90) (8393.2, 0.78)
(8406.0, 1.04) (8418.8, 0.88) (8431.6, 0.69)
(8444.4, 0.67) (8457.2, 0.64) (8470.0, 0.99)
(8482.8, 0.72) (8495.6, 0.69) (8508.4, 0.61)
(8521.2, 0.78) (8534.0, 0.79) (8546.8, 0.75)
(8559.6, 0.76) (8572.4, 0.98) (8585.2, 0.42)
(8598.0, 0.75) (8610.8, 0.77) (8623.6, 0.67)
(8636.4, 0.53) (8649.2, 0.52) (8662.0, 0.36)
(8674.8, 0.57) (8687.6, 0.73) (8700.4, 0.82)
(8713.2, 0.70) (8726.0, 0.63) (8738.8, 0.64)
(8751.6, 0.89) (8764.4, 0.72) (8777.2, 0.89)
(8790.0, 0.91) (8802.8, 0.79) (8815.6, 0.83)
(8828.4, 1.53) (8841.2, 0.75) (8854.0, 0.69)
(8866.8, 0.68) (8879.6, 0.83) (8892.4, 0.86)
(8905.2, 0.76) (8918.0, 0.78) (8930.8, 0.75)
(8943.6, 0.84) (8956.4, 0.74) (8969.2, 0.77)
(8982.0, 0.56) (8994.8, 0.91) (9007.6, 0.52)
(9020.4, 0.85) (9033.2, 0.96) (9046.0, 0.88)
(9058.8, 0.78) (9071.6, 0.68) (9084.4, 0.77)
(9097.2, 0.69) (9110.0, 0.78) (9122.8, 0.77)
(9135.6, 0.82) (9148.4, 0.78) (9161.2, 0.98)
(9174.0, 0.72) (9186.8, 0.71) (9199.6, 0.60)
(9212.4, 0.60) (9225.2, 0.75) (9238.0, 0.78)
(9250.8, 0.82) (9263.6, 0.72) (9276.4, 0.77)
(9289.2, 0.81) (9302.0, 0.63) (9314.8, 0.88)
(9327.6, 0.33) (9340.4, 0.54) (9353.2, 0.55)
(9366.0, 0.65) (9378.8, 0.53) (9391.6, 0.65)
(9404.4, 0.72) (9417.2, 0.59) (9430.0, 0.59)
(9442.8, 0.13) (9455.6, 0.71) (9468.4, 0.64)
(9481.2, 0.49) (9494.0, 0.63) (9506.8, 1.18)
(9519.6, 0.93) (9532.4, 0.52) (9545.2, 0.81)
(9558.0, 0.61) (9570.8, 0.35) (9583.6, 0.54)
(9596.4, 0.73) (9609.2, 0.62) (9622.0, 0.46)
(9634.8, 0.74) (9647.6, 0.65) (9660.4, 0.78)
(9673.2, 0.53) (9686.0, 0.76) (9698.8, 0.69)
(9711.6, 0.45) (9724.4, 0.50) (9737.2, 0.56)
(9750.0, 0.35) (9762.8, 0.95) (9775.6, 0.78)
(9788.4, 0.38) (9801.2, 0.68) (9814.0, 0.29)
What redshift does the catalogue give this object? 0.229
